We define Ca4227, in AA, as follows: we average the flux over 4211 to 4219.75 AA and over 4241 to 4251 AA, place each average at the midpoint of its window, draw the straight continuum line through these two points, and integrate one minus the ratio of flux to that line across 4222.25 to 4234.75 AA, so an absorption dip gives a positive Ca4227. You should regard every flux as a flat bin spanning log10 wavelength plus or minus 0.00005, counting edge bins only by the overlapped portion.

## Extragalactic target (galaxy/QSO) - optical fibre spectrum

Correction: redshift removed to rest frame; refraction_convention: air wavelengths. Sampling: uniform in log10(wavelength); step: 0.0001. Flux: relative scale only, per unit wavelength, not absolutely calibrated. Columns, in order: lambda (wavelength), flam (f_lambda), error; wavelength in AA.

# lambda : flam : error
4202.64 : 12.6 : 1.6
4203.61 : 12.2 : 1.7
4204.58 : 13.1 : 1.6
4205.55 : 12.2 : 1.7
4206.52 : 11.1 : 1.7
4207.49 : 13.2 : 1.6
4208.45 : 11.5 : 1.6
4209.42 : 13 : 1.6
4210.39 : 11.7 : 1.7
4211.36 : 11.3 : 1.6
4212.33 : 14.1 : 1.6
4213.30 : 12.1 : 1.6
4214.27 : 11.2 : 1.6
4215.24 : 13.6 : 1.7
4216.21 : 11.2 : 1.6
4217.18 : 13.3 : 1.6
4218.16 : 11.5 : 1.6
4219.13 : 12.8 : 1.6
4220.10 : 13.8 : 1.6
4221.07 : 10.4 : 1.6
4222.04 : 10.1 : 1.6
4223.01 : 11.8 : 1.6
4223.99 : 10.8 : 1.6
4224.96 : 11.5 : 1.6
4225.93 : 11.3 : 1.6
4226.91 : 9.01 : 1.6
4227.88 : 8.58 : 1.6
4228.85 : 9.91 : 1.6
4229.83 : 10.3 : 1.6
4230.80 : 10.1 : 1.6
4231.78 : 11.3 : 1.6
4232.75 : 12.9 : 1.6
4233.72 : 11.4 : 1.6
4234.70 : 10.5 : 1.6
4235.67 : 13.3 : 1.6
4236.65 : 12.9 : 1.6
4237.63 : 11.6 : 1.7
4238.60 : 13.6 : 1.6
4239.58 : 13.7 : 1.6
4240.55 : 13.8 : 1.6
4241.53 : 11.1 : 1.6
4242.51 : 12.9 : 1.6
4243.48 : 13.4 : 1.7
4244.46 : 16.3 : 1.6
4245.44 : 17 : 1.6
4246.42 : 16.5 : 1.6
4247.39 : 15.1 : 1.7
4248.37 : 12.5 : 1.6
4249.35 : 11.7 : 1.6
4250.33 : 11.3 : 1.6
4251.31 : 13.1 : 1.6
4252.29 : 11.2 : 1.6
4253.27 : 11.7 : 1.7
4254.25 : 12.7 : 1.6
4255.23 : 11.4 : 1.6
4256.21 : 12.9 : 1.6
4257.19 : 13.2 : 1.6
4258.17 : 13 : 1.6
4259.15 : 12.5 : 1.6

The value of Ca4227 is 2.2 AA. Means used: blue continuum 12.4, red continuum 13.8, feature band 10.7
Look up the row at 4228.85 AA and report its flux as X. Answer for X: 9.91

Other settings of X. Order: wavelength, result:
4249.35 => 11.7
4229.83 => 10.3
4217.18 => 13.3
